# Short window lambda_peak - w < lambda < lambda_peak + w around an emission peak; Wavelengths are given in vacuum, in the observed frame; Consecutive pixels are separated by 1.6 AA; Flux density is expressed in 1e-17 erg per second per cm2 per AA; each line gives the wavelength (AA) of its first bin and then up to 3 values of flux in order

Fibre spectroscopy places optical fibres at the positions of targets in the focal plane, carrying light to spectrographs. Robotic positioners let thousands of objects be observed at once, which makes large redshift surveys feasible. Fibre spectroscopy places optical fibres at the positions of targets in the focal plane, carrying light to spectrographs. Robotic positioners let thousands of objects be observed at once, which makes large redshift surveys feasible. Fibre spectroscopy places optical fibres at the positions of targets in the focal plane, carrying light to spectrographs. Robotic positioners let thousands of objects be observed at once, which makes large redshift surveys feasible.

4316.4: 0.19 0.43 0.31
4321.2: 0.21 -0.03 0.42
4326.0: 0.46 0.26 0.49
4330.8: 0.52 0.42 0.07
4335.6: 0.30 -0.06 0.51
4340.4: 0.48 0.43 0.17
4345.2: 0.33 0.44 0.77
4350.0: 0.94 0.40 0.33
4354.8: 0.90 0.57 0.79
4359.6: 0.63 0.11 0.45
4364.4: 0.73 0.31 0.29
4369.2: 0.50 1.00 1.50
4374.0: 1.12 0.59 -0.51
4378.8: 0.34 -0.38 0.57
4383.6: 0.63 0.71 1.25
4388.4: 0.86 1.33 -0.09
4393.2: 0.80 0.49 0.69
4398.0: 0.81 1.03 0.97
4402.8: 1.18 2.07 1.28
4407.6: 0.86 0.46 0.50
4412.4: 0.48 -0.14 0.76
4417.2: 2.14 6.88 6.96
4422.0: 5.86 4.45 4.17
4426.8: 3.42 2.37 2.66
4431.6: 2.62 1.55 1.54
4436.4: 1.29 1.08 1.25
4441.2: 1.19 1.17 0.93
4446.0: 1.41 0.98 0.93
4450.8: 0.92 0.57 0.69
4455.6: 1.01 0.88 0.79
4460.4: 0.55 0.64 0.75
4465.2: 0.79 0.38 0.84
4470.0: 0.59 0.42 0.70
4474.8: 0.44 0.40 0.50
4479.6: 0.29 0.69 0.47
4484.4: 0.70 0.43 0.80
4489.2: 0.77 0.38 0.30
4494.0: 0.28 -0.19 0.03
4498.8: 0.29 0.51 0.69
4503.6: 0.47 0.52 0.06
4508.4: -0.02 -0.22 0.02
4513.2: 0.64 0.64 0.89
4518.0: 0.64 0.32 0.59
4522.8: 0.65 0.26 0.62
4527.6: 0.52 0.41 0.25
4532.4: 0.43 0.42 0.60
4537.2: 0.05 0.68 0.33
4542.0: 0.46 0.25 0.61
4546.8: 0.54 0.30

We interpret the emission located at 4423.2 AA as Lyman alpha 1216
